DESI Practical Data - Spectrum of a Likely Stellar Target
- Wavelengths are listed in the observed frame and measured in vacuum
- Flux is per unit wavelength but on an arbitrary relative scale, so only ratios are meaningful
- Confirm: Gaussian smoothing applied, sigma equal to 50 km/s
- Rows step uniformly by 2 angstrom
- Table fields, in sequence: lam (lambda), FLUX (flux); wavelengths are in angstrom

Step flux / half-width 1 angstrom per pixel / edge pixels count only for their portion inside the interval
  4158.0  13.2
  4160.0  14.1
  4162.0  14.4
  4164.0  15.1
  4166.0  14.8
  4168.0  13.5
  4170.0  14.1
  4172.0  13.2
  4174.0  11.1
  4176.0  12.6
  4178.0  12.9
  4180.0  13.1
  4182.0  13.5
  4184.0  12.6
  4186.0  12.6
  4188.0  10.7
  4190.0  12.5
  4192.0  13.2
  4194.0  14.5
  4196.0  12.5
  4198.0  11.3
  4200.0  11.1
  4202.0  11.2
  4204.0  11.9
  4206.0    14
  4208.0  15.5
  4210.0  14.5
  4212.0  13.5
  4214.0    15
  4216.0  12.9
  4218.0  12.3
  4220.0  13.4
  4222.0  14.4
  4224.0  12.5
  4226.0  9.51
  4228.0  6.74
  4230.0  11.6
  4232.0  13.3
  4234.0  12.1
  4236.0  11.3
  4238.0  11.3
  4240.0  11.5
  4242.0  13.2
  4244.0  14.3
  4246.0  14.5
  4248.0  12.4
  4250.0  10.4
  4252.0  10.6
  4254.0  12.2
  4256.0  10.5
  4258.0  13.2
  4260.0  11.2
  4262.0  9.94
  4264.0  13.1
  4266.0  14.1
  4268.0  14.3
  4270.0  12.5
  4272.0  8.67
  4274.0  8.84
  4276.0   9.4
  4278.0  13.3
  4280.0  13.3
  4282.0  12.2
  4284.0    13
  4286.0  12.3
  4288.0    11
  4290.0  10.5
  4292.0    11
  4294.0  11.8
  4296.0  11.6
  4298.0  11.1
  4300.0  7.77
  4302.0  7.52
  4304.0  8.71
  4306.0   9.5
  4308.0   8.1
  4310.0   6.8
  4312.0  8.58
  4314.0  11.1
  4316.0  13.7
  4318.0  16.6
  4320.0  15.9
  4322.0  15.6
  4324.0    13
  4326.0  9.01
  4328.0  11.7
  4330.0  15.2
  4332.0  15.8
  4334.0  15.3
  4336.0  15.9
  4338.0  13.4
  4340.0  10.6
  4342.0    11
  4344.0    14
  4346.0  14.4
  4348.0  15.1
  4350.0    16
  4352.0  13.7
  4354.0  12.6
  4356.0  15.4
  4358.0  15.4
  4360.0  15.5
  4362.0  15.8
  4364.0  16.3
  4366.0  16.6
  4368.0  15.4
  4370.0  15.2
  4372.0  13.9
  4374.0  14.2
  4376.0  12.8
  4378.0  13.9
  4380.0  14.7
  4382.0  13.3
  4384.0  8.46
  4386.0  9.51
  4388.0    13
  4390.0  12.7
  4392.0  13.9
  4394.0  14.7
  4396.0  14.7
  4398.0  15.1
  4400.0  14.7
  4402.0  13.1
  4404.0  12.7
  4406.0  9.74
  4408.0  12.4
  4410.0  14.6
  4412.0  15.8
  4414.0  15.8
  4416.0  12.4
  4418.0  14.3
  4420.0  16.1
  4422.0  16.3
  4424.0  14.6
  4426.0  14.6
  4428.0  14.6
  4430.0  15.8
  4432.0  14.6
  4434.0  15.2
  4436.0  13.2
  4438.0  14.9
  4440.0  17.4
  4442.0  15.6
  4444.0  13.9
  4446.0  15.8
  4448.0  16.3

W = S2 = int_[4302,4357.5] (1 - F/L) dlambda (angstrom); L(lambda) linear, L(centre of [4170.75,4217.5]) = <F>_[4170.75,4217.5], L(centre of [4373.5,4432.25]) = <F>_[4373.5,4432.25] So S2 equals 2.8 angstrom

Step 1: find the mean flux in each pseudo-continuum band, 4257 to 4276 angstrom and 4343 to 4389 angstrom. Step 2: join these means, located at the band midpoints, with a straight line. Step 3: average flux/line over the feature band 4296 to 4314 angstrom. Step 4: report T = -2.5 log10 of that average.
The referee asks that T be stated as 0.39 mag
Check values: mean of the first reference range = 11.6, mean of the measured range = 8.83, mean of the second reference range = 14.1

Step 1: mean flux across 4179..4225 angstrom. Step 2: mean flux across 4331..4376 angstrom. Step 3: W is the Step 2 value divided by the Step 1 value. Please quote 1.12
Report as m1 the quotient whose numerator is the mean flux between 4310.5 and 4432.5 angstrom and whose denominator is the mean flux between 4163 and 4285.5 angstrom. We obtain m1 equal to 1.1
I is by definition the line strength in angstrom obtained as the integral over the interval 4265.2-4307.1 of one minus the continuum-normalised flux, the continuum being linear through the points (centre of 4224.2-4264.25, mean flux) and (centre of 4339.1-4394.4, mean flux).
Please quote 4.5 angstrom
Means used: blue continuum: 11.6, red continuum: 13.9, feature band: 11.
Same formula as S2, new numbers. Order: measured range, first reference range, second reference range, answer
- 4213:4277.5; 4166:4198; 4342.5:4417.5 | 6.3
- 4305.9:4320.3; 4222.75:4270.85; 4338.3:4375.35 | 2.5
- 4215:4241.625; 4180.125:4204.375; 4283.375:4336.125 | 0.8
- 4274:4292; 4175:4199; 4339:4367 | 2.7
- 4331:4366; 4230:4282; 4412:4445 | -2.4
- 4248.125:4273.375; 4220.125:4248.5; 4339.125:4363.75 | 1.7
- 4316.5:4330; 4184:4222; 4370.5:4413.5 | -0.6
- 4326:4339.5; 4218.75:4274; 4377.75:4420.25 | -1.3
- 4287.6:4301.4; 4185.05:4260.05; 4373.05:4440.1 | 2.5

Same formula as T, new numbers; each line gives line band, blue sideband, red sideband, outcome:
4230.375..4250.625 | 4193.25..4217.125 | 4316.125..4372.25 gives 0.09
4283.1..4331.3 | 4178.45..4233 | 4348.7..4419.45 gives 0.18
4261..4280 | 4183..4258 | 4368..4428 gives 0.10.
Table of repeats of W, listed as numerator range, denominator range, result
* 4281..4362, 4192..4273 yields 1.01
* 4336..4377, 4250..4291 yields 1.23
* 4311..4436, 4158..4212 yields 1.07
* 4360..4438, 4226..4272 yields 1.19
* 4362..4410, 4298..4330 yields 1.23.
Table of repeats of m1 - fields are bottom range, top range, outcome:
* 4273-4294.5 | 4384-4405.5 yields 1.14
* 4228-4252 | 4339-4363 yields 1.17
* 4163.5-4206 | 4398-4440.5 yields 1.13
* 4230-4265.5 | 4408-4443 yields 1.24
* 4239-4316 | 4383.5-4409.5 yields 1.14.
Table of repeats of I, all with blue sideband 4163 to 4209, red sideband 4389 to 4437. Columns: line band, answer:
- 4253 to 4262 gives 1.2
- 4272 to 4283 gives 1.9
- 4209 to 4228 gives 0.5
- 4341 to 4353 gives -0.2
